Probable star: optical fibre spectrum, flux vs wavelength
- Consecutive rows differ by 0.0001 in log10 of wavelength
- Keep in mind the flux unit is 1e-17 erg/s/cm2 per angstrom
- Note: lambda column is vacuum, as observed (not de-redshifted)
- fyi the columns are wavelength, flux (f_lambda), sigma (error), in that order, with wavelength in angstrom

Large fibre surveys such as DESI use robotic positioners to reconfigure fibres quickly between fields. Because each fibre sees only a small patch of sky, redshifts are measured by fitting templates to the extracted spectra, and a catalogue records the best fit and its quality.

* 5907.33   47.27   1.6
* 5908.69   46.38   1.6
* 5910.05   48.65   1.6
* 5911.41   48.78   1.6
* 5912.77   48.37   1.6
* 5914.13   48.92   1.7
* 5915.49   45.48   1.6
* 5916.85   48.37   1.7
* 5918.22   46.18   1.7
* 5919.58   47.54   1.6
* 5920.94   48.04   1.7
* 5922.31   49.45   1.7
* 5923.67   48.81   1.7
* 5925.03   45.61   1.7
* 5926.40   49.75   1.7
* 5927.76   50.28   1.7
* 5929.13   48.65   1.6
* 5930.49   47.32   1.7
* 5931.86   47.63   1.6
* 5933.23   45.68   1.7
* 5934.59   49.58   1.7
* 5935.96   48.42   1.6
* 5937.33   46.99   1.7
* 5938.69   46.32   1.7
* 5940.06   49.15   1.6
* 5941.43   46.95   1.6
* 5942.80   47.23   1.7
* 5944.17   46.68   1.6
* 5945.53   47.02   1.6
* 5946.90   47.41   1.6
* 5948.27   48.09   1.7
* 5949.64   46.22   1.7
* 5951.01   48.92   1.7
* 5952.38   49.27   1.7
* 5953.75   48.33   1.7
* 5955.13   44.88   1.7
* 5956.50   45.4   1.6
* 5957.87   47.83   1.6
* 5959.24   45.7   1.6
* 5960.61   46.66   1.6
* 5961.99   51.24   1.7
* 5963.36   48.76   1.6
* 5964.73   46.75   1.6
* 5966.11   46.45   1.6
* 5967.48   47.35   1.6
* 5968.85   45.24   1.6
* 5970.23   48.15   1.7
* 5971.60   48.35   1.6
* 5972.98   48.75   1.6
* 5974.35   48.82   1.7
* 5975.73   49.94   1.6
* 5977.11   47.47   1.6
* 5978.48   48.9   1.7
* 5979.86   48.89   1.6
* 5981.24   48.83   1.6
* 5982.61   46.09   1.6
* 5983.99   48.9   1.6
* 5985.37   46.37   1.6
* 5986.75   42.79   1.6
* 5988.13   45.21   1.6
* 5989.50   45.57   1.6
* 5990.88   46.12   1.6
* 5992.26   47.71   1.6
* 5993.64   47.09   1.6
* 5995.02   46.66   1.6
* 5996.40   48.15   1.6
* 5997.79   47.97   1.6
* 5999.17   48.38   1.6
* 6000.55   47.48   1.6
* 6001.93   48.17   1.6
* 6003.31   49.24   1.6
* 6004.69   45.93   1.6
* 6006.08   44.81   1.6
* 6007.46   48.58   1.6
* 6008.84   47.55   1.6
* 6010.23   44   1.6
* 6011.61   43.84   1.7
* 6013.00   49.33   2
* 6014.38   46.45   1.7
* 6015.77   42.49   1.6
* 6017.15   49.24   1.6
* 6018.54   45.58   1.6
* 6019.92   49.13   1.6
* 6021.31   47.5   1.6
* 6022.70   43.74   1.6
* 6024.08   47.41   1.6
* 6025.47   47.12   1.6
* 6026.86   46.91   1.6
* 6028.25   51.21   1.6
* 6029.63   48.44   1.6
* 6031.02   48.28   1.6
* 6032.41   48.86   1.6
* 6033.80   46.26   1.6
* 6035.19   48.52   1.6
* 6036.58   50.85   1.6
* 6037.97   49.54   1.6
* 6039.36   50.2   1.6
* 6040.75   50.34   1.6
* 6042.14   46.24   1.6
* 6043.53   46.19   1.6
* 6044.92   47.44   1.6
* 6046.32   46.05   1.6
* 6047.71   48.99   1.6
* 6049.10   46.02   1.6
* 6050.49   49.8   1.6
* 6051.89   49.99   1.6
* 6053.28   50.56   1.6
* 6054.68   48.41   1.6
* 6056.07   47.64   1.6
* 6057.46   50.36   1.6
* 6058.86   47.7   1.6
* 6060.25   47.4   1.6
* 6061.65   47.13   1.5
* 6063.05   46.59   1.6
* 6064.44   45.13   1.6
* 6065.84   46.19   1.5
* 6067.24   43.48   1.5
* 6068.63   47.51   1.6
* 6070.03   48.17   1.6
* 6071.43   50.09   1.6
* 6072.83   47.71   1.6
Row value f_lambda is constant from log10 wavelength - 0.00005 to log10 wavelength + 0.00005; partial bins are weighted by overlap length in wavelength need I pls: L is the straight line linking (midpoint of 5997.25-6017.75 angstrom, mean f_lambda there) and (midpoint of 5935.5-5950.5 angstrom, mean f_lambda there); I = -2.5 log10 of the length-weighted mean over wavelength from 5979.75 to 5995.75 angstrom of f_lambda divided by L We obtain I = 0.01 mag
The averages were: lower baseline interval 47.3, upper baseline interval 46.9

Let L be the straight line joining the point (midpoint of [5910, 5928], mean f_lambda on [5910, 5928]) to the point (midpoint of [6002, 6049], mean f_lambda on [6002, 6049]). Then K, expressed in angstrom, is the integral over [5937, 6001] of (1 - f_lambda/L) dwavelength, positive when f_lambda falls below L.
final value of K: 0.5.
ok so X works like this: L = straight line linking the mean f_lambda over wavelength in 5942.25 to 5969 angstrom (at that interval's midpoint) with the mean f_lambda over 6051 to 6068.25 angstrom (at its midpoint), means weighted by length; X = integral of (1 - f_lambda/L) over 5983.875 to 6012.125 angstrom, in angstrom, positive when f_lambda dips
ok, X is 0.5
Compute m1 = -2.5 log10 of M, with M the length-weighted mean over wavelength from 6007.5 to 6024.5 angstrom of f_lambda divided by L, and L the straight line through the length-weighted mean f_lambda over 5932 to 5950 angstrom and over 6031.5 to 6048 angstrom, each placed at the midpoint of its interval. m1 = 0.04 mag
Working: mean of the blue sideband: 47.4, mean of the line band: 46.4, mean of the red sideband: 48.3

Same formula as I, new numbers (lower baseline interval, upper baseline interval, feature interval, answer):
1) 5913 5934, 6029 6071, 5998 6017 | 0.027 mag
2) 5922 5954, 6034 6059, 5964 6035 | 0.024 mag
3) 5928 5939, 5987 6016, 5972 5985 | -0.032 mag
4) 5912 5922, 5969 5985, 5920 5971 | 0.007 mag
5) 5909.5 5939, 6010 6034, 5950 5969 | 0.006 mag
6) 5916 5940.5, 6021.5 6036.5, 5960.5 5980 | -0.005 mag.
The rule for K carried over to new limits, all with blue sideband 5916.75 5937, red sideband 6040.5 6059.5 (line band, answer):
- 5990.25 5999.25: 0.1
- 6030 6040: -0.1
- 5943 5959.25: 0.3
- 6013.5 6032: 0.4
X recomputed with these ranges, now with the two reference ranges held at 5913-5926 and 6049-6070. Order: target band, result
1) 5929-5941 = 0.00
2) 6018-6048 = -0.18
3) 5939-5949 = 0.05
